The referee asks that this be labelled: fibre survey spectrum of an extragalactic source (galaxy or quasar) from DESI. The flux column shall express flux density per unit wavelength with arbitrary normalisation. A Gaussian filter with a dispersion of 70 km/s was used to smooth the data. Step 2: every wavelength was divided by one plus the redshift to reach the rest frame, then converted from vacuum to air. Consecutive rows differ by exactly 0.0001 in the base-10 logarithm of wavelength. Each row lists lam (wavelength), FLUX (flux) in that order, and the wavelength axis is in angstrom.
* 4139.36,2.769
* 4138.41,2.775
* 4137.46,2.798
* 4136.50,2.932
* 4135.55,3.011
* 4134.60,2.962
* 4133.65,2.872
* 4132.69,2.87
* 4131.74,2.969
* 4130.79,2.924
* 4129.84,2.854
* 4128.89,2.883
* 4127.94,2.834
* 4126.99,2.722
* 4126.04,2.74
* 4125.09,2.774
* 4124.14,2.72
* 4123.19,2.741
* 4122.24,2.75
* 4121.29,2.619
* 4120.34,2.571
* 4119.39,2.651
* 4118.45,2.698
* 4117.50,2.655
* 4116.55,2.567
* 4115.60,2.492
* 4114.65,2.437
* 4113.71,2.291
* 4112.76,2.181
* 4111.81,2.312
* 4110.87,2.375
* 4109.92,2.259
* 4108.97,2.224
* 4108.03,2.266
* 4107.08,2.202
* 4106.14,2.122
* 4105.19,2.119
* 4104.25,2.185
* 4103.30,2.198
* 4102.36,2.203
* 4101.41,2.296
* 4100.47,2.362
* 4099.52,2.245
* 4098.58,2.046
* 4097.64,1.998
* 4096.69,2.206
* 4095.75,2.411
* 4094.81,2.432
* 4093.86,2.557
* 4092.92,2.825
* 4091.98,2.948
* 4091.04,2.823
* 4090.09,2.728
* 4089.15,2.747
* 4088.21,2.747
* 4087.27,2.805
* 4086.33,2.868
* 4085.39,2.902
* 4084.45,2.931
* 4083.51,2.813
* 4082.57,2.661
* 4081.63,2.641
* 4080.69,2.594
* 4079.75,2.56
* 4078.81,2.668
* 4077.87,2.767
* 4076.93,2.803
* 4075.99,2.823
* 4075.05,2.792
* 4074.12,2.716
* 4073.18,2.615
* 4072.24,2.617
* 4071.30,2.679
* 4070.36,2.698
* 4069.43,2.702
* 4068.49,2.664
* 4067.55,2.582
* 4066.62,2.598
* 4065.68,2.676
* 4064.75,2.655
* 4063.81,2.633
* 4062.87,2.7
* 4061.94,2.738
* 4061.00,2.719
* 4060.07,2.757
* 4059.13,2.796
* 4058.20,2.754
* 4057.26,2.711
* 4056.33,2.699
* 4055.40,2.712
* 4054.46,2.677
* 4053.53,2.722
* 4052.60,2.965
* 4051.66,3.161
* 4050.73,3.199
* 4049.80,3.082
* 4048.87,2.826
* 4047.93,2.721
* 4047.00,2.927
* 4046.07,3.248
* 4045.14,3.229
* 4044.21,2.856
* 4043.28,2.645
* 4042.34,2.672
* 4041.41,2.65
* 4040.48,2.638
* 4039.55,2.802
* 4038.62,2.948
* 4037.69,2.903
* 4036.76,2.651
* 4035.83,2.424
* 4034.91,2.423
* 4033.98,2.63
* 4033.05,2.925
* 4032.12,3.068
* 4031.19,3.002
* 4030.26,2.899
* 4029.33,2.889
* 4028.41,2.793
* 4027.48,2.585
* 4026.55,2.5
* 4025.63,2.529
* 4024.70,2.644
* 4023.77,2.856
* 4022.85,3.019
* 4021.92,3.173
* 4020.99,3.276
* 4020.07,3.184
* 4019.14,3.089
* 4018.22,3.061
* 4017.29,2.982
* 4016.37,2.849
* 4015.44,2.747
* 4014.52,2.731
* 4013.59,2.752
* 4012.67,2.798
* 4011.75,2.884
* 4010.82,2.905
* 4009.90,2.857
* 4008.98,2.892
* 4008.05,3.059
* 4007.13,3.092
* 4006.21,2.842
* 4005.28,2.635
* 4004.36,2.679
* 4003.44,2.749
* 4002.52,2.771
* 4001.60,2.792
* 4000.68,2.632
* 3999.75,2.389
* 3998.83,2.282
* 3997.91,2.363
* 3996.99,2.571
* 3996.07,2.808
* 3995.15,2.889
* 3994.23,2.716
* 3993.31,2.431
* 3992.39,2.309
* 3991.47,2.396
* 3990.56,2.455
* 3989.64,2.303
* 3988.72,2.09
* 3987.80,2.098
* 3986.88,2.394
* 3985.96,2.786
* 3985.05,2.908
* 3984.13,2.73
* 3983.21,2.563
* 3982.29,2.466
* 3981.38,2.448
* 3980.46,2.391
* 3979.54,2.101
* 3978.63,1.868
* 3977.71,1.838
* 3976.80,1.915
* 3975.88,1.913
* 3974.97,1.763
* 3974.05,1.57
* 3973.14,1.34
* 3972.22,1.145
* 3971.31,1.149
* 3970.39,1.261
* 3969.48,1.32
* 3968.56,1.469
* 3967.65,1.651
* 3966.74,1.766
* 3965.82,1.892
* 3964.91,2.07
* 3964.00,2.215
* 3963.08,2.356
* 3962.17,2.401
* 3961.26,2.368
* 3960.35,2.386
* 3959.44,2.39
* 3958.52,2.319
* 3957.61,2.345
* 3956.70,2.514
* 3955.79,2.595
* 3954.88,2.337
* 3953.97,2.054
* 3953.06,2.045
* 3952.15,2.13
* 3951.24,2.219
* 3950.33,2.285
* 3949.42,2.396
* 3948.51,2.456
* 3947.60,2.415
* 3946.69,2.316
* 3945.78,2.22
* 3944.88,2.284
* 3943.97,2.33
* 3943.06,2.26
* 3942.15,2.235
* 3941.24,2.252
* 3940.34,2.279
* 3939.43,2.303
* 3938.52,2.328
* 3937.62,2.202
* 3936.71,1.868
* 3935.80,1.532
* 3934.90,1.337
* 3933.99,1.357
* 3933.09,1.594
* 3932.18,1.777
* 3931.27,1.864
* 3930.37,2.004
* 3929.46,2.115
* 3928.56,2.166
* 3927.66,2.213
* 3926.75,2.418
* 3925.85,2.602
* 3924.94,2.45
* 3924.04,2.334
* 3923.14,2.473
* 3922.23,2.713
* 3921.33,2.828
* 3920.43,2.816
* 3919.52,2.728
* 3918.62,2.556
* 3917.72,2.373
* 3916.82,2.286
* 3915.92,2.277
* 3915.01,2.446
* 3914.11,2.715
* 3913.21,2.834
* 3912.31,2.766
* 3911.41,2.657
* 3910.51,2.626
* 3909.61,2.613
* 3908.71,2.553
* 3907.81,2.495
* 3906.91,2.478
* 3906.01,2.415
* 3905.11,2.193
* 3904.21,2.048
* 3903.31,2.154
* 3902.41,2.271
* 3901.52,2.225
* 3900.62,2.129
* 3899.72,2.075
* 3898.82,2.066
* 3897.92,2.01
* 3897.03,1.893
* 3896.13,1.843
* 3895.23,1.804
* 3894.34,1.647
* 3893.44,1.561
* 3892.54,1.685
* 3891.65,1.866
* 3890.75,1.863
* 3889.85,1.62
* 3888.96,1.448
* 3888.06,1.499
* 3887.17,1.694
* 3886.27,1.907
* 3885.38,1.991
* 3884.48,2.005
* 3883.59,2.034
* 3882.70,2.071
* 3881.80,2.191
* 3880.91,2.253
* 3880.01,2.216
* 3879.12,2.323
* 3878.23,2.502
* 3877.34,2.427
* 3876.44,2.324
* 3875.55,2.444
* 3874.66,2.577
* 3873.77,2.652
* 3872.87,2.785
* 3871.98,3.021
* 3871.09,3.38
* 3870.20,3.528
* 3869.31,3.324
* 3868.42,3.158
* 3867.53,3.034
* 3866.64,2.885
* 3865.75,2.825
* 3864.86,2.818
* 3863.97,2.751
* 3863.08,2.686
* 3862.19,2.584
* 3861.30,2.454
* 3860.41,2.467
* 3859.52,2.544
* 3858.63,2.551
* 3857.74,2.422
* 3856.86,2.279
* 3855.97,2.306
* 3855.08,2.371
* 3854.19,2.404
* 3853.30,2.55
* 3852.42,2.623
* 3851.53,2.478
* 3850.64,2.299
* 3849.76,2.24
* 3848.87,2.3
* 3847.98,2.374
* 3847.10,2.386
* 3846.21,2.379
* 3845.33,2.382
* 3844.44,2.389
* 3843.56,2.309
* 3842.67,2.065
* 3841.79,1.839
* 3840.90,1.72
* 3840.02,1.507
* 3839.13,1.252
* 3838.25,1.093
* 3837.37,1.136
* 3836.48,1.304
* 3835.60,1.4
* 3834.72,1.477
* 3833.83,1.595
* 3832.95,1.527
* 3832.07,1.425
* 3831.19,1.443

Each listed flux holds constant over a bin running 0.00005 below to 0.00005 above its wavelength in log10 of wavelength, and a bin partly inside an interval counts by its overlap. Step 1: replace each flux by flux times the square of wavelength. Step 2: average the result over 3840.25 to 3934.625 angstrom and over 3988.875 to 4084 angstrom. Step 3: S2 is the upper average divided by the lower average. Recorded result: 1.3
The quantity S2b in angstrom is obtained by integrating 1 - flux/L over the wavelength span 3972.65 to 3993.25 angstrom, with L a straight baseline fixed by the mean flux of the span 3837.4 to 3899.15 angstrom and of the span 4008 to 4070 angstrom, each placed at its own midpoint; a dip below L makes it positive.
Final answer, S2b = 3.3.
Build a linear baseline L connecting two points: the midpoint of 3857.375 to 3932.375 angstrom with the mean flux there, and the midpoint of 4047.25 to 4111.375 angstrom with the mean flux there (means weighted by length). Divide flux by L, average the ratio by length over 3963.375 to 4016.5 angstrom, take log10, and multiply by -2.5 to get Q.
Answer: 0.07 mag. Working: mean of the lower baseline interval 2.36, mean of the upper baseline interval 2.62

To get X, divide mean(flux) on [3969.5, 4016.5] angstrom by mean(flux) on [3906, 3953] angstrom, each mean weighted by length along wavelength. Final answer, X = 1.0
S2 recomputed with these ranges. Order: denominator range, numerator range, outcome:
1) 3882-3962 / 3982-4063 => 1.32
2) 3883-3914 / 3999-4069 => 1.43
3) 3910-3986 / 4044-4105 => 1.30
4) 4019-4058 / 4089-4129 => 0.90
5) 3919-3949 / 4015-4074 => 1.34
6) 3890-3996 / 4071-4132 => 1.27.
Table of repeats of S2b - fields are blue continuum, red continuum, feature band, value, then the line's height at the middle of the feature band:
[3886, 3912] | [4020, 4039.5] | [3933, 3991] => 7.48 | 2.42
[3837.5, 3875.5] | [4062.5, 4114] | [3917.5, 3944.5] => 3.03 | 2.49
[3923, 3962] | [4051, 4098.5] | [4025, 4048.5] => -2.11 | 2.55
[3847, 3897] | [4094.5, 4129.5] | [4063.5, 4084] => -2.23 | 2.42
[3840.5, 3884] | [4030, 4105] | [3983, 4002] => 0.79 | 2.63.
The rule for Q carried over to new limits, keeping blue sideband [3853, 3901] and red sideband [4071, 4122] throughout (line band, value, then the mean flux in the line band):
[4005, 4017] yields -0.17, 2.85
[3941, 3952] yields 0.04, 2.3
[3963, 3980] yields 0.38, 1.7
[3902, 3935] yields 0.01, 2.35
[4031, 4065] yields -0.13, 2.81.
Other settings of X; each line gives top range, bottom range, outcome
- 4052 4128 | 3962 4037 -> 1.04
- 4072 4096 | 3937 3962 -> 1.18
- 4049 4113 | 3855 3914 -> 1.11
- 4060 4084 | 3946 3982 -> 1.32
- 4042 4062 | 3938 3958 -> 1.24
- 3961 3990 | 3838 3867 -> 0.87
